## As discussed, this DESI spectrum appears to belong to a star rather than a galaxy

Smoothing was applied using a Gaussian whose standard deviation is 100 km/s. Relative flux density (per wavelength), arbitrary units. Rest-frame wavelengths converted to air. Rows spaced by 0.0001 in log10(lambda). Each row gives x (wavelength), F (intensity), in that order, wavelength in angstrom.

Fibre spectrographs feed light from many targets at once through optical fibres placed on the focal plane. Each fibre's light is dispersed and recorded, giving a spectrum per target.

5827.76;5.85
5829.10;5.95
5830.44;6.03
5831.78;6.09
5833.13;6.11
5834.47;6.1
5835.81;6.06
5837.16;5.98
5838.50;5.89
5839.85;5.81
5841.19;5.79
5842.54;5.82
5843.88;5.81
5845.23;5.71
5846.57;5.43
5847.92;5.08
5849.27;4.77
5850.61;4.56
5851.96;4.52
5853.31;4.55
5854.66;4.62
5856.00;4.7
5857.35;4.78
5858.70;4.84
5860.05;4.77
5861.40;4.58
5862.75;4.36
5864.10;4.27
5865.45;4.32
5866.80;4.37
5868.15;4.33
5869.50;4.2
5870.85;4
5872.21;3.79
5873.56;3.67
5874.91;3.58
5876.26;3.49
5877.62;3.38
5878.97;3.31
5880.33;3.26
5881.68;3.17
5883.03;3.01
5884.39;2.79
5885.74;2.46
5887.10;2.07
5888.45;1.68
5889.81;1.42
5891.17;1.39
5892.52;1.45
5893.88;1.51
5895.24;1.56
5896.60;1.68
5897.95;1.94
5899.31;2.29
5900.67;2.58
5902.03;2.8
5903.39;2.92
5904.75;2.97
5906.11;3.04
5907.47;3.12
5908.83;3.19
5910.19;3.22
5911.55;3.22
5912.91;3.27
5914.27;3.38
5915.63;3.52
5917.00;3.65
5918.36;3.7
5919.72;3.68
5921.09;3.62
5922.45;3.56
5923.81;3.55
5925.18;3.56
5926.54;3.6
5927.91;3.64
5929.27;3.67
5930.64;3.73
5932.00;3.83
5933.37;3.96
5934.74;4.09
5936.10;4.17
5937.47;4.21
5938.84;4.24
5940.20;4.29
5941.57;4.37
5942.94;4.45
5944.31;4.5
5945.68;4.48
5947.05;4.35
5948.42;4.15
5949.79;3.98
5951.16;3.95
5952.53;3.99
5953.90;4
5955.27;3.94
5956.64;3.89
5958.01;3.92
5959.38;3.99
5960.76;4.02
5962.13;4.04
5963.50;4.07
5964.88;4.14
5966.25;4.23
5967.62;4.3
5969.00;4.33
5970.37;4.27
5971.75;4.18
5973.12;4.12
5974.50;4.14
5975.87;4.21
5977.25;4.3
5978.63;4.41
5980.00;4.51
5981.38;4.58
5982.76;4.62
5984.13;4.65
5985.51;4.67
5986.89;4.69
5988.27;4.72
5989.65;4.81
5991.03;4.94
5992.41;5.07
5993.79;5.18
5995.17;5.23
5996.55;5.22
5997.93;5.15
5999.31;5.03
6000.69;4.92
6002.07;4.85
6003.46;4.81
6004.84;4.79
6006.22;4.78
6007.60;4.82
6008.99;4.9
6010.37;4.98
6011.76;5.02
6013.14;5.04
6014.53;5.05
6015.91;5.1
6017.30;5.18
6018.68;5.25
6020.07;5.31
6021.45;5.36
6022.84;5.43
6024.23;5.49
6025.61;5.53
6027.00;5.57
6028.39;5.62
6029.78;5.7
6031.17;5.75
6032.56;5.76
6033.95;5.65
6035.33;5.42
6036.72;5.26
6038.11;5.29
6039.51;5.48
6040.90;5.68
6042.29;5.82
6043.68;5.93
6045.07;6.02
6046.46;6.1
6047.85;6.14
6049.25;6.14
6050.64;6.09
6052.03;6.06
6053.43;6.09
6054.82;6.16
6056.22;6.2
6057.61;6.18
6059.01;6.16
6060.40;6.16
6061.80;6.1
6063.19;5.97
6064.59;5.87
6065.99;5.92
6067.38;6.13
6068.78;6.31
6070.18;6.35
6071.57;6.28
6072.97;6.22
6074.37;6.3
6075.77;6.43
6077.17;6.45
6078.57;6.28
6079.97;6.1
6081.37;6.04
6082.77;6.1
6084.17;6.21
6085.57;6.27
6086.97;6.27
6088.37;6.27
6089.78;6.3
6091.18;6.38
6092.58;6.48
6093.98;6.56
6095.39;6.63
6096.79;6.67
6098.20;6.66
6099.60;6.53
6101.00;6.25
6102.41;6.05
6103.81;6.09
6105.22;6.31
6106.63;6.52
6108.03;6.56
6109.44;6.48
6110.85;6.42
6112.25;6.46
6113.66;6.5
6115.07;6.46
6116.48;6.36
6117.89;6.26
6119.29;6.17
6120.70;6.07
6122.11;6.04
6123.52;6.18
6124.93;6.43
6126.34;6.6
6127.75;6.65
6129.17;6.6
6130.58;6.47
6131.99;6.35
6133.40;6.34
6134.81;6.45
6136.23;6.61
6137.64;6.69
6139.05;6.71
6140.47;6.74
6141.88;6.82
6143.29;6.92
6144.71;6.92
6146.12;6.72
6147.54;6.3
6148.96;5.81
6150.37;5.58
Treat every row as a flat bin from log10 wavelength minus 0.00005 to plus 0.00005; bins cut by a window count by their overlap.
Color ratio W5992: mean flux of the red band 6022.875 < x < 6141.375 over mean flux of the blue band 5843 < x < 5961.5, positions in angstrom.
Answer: 1.7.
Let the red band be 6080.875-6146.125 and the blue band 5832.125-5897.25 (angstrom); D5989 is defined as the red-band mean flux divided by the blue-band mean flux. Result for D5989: 1.6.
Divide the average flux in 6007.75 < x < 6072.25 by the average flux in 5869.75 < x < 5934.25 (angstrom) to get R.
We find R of 1.88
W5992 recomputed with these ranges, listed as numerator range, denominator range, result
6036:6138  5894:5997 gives 1.60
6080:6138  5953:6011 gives 1.41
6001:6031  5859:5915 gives 1.68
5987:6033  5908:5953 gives 1.34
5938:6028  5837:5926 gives 1.26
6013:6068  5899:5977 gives 1.51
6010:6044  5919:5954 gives 1.36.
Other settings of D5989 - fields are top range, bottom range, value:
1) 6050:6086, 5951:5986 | 1.46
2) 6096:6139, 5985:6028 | 1.27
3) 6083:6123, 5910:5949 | 1.65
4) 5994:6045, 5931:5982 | 1.27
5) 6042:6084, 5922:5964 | 1.53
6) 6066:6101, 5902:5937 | 1.81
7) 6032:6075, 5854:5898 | 1.80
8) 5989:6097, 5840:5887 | 1.34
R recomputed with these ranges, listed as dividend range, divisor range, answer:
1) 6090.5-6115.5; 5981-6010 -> 1.32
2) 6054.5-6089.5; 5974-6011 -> 1.29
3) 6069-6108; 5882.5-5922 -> 2.38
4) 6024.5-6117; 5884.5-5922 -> 2.31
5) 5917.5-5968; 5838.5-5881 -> 0.88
